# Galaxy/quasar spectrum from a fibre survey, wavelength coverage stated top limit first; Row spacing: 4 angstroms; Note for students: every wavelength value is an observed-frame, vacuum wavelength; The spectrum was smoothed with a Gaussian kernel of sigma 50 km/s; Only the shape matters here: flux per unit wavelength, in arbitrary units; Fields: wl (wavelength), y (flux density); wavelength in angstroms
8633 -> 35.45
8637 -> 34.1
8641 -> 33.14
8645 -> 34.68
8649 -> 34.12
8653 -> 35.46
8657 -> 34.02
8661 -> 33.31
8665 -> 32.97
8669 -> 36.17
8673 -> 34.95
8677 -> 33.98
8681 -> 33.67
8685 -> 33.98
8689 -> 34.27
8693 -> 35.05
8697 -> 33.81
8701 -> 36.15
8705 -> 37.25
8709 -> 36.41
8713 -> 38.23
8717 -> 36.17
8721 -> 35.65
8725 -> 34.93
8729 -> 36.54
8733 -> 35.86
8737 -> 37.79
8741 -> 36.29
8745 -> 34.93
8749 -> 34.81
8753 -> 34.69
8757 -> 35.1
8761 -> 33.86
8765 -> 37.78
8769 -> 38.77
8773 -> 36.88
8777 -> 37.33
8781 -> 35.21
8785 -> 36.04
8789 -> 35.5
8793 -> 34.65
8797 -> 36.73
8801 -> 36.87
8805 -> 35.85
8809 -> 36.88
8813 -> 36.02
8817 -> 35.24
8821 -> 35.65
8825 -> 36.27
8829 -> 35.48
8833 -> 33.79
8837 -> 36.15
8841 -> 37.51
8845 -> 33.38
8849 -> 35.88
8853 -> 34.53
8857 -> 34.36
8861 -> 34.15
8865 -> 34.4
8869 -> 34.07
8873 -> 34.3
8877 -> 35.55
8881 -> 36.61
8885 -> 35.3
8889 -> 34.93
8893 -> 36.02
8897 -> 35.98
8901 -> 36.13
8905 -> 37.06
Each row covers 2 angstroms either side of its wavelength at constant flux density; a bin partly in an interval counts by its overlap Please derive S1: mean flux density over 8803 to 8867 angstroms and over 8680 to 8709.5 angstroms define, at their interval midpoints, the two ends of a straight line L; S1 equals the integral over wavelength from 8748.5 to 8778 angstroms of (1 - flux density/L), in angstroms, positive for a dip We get -0.8 angstroms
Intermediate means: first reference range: 35.1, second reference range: 35.3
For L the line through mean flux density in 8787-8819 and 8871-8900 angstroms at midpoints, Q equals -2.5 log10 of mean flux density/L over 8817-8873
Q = 0.02 mag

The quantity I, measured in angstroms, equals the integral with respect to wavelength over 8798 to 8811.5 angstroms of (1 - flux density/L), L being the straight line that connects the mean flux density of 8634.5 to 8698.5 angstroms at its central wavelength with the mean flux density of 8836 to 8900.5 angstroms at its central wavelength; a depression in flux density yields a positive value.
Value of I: -0.6 angstroms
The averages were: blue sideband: 34.2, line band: 36.5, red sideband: 35.2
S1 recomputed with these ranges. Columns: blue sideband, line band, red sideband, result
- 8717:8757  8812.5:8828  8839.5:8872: -0.32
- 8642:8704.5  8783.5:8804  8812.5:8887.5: -0.58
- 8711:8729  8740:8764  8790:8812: 0.81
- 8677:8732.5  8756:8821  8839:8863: -1.80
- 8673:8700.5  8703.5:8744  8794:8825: -1.88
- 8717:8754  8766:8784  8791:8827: -0.57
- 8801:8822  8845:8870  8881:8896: 0.90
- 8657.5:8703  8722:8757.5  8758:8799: -0.18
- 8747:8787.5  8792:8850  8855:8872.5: -1.21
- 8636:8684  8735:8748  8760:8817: -0.25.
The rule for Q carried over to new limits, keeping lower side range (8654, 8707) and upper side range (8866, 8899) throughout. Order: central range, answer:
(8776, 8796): -0.023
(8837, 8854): -0.009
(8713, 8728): -0.039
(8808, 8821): -0.026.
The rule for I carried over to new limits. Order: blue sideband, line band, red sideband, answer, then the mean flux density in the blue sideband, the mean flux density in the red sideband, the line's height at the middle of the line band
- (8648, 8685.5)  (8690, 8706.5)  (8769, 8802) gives -0.3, 34.3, 36.3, 34.8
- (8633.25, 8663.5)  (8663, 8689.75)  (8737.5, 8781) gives 0.3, 34.2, 36.1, 34.7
